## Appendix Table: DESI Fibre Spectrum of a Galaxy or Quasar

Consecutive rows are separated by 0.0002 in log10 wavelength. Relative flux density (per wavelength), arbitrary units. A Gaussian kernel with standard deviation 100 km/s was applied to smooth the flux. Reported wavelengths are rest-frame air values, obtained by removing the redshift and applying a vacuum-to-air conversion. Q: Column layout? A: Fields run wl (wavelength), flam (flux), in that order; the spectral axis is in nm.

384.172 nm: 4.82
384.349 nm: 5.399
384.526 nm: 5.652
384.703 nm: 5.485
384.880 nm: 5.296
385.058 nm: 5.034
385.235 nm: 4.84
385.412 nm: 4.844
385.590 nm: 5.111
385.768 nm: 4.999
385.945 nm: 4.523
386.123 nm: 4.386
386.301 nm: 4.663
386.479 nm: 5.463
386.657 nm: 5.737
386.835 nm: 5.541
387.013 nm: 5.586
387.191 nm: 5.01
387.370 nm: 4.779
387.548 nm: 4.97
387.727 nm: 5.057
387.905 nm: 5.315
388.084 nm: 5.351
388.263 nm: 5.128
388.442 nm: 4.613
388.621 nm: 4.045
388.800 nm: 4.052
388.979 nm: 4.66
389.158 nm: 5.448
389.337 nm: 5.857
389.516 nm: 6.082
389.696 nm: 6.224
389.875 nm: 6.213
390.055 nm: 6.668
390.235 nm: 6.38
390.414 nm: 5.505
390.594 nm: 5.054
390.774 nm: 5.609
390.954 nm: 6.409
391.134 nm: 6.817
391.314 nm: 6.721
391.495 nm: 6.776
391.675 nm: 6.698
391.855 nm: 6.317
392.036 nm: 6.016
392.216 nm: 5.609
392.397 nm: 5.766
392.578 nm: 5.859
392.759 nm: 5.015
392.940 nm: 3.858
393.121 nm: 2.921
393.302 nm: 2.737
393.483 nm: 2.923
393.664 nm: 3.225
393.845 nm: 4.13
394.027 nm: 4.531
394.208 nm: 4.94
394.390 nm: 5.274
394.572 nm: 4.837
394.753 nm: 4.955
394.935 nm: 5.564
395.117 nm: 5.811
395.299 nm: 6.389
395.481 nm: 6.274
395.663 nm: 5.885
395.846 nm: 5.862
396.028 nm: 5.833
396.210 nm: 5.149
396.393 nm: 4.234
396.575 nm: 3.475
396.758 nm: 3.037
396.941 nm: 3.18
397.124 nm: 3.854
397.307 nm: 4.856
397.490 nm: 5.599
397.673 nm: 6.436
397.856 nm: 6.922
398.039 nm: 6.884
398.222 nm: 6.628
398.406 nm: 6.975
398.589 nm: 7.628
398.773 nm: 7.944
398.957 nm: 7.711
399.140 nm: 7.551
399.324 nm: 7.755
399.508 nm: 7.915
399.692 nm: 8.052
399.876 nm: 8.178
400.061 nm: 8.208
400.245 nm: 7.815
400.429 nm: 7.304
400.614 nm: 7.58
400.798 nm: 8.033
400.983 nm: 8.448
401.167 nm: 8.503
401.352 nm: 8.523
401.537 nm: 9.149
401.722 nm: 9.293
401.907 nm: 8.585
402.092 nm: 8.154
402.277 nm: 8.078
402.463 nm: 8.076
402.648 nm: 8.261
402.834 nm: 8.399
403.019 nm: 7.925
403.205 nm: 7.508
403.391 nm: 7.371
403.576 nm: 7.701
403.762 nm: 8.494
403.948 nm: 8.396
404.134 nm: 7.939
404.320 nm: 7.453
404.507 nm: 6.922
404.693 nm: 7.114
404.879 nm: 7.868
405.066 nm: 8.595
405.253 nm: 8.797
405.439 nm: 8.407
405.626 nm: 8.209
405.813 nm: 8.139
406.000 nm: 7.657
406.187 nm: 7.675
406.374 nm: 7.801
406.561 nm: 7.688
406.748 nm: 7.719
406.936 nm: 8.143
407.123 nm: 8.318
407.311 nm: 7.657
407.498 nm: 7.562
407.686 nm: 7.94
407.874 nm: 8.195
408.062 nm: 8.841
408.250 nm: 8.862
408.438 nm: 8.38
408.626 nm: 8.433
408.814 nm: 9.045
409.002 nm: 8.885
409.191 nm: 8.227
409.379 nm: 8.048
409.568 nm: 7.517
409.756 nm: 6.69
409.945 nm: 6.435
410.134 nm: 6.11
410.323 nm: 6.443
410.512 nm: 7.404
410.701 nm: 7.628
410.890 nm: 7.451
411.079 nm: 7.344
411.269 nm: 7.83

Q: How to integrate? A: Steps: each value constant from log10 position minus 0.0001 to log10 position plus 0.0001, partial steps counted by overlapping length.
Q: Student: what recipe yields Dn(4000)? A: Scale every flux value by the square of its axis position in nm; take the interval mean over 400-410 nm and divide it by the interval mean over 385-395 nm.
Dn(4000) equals 1.68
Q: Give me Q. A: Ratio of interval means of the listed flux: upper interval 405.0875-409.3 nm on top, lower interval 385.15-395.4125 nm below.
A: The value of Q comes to 1.57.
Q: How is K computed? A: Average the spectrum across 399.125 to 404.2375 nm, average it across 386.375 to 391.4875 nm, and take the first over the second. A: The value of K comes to 1.47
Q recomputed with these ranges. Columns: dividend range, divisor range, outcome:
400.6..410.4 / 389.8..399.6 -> 1.43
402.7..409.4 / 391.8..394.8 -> 1.75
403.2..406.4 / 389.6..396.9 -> 1.50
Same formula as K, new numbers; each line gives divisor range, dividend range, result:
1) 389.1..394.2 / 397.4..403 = 1.45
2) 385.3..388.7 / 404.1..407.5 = 1.57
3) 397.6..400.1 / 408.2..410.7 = 1.03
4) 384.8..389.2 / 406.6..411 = 1.57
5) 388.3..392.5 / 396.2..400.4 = 1.10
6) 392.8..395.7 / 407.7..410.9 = 1.69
